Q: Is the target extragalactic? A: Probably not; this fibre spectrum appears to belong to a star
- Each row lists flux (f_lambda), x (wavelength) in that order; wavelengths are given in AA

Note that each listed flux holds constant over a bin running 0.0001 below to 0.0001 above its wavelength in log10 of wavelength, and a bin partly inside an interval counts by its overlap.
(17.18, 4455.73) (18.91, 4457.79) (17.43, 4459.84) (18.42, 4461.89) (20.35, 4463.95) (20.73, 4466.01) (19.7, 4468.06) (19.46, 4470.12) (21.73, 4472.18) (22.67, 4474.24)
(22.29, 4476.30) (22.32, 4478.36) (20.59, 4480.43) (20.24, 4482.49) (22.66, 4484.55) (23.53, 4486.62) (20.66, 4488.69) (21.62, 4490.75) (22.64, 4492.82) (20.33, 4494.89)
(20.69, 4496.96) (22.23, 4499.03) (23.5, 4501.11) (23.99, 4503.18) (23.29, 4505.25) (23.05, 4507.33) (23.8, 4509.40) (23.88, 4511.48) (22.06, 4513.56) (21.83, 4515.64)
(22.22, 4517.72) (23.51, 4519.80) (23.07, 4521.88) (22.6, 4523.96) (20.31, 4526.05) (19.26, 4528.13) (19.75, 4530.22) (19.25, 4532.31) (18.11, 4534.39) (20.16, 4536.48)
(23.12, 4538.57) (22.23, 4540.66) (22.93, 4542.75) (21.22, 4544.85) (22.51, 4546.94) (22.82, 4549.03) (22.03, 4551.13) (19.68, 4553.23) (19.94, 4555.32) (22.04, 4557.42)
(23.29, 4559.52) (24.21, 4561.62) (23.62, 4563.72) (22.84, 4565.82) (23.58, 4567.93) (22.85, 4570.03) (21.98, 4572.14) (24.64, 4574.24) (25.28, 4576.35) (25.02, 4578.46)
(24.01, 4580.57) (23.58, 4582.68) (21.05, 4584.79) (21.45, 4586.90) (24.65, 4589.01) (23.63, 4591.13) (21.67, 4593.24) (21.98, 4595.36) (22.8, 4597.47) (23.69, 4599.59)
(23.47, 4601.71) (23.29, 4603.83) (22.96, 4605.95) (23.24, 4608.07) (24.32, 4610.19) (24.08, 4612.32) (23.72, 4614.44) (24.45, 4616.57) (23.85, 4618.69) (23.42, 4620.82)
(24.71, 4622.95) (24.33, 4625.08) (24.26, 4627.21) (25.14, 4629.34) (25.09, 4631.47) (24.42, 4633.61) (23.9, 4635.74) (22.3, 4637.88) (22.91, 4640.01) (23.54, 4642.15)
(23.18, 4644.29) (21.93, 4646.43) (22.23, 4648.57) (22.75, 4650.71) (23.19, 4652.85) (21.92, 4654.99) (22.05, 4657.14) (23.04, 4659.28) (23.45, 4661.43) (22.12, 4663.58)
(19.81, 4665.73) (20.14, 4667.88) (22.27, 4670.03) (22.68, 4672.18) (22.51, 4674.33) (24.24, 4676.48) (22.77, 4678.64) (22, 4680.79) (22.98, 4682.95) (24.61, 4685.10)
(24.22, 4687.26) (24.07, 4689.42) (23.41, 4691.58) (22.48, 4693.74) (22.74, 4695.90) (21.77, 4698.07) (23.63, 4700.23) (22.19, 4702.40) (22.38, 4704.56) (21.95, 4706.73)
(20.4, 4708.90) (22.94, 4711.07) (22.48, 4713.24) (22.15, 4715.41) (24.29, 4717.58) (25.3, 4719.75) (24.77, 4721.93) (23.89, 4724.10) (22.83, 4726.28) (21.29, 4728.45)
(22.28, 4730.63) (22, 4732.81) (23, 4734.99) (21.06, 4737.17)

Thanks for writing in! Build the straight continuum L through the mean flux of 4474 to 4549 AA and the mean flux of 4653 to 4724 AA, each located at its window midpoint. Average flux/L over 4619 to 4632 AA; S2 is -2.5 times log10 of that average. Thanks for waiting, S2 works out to -0.09 mag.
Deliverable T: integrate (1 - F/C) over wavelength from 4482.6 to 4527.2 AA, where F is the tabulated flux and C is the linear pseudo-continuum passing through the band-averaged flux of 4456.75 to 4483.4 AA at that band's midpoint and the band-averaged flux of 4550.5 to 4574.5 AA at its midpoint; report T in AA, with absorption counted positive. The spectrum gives -2.6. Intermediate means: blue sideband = 20.4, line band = 22.4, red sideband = 22.5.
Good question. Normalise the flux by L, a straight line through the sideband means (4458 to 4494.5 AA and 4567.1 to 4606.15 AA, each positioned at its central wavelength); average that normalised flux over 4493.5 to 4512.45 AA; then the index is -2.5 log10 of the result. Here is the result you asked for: -0.06 mag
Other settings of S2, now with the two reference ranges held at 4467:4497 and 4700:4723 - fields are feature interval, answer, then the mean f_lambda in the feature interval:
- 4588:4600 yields -0.042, 23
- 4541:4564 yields -0.013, 22.2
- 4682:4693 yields -0.050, 23.8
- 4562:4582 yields -0.083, 23.8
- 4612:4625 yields -0.082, 24.1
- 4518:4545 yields 0.027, 21.2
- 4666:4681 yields 0.020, 22.3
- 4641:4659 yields -0.005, 22.6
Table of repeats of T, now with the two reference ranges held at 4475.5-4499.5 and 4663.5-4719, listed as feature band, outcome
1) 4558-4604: -2.51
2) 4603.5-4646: -2.94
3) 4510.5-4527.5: -0.44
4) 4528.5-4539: 0.96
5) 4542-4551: -0.16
